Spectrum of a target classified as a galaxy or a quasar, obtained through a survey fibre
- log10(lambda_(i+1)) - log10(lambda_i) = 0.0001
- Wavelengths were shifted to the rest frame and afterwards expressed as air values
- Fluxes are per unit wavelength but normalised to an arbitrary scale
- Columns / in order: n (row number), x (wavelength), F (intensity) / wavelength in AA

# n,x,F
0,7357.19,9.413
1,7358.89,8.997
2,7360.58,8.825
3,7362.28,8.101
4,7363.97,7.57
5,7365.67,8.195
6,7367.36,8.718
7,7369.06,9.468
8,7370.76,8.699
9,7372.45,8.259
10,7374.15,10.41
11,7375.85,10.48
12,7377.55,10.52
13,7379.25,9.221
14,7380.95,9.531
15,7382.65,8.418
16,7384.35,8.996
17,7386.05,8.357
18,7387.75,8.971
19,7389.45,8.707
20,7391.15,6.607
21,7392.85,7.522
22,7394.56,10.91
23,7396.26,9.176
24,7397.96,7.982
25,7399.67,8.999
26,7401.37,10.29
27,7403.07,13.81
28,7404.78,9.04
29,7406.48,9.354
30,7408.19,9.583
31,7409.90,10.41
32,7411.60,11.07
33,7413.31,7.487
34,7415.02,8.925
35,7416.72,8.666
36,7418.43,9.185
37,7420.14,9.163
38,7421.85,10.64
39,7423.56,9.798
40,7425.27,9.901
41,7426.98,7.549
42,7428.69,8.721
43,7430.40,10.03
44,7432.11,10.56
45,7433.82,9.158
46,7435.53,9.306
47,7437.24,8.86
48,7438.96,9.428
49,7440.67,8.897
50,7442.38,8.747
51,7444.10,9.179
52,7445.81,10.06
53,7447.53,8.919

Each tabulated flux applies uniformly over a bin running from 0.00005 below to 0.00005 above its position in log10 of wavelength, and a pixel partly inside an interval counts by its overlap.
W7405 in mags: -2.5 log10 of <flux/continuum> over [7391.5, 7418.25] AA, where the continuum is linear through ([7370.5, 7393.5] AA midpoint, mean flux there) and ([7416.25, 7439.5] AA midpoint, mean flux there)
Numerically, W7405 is -0.040 mag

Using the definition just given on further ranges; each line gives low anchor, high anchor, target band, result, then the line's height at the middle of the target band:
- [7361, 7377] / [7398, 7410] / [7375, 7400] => 0.06 mag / 9.51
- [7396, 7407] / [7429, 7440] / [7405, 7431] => 0.04 mag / 9.68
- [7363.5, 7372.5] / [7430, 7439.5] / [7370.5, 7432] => -0.04 mag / 9.04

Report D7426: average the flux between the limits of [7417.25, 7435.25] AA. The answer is 9.45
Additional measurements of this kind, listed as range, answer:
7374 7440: 9.37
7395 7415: 9.74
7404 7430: 9.31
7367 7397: 9.06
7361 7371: 8.46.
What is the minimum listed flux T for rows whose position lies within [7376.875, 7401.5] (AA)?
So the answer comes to 6.607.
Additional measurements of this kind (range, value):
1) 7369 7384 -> 8.259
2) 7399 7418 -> 7.487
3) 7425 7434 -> 7.549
